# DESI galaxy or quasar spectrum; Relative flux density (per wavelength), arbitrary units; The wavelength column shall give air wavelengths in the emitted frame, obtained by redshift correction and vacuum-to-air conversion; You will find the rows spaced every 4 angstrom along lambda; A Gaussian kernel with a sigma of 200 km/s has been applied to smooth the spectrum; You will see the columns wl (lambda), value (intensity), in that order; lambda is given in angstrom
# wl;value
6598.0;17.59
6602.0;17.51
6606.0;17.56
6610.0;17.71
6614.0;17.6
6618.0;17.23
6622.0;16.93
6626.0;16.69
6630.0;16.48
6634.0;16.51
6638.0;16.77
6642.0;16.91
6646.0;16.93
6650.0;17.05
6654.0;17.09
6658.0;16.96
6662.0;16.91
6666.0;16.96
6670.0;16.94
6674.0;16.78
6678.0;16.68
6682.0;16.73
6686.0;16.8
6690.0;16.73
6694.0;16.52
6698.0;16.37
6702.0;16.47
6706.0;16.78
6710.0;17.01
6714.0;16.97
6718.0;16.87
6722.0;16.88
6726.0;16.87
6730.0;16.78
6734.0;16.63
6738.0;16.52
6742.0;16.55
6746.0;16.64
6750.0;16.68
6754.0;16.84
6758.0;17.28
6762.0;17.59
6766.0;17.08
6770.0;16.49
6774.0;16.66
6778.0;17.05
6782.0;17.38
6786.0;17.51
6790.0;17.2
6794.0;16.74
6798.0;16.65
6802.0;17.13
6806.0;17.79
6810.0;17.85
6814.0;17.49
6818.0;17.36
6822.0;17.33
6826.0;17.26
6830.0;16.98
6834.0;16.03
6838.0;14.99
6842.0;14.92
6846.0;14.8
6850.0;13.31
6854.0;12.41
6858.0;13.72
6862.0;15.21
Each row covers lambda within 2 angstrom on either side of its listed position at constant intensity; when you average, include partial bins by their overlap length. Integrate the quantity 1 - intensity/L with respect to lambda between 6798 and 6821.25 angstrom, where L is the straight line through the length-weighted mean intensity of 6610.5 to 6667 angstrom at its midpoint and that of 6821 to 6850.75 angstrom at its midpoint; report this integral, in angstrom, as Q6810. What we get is -2.2 angstrom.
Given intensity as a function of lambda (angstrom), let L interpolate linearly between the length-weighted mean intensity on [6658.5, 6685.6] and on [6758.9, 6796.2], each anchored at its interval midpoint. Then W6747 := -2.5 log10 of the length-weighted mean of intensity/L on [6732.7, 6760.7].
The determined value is 0.02 mag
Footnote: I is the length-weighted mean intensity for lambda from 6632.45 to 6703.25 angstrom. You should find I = 16.8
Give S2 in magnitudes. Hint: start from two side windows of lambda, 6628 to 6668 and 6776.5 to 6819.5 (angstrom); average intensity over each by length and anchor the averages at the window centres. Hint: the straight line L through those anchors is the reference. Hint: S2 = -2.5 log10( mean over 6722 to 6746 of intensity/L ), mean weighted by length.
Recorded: 0.027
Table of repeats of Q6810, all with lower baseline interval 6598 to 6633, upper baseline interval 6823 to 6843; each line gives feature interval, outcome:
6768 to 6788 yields -0.7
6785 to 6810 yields -1.4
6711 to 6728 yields -0.2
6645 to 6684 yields 0.2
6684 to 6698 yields 0.2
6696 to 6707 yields 0.2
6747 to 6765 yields -0.6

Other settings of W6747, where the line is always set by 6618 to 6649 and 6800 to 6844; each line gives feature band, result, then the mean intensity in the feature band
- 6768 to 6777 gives 0.01 mag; 16.6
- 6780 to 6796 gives -0.02 mag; 17.2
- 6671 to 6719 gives 0.00 mag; 16.7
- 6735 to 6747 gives 0.02 mag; 16.6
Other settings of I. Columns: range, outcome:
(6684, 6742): 16.7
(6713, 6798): 16.9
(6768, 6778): 16.7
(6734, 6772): 16.8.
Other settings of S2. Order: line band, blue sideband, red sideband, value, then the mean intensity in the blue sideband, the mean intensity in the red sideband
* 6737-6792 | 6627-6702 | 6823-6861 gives -0.08 mag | 16.8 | 15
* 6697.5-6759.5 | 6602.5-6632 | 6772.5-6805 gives 0.02 mag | 17.2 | 17.1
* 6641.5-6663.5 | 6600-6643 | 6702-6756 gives 0.00 mag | 17.1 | 16.8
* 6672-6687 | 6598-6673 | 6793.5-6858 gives 0.01 mag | 17.1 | 16.1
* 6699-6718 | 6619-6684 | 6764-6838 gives 0.01 mag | 16.8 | 17.1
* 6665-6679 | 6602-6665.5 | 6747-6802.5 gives 0.01 mag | 17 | 17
